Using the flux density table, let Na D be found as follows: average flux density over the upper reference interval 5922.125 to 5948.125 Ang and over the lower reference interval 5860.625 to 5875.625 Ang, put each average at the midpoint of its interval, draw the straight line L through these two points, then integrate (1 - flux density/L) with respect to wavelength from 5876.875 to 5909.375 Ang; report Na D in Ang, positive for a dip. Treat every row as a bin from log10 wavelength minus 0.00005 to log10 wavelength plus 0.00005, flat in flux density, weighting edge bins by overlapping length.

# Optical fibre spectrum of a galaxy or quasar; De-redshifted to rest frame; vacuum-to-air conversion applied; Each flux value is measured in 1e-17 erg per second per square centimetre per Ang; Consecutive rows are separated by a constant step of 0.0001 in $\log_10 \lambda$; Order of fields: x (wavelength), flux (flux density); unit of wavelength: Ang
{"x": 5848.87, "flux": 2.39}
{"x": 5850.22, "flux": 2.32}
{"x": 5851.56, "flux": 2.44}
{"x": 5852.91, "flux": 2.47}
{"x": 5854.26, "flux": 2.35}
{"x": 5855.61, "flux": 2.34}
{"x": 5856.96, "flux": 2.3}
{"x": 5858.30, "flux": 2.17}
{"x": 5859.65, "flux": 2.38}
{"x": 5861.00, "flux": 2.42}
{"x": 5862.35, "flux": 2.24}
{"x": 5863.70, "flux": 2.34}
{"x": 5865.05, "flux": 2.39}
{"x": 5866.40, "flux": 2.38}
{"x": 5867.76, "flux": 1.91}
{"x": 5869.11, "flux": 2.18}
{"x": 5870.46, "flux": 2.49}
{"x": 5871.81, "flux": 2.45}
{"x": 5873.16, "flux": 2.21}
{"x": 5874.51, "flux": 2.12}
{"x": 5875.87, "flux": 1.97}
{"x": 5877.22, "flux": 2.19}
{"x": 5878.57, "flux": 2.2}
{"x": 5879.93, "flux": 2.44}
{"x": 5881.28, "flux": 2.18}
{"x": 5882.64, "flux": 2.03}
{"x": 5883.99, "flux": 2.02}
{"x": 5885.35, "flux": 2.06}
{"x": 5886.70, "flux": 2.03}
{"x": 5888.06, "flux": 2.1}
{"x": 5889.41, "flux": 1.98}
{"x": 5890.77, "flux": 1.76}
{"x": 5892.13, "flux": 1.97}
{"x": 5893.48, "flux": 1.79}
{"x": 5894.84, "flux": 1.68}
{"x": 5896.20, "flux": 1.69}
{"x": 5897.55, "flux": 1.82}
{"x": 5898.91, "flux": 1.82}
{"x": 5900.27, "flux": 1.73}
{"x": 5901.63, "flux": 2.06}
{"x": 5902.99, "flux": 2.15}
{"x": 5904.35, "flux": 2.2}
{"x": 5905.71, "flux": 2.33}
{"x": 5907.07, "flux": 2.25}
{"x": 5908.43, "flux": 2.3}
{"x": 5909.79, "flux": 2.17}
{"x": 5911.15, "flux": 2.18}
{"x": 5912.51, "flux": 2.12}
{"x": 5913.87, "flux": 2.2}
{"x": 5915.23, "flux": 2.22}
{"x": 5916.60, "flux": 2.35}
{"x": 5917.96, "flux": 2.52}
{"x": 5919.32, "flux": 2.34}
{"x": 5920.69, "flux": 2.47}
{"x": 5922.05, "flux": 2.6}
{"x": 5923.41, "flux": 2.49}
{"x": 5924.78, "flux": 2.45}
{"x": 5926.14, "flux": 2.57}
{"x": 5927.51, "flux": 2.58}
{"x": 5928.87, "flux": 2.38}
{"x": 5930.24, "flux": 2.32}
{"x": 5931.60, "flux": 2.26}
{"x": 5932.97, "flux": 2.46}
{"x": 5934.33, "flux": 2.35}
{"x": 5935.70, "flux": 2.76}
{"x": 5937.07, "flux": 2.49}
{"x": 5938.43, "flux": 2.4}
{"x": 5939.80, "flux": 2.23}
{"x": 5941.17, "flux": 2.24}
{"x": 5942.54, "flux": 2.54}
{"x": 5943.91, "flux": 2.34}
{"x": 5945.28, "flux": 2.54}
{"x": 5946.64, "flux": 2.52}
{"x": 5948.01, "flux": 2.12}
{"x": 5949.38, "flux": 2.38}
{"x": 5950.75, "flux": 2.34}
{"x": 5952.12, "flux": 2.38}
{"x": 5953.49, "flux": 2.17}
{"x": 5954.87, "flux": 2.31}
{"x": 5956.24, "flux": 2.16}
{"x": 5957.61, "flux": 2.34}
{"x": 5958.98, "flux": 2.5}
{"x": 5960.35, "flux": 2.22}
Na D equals 4.2 Ang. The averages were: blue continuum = 2.27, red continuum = 2.43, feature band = 2.03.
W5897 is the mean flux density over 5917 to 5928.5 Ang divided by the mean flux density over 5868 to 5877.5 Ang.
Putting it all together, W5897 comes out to 1.1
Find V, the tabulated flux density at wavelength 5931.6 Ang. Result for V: 2.26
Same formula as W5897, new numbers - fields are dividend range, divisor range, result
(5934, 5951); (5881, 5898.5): 1.25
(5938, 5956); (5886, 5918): 1.14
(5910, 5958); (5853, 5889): 1.06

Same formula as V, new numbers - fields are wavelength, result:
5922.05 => 2.6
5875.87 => 1.97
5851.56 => 2.44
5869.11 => 2.18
